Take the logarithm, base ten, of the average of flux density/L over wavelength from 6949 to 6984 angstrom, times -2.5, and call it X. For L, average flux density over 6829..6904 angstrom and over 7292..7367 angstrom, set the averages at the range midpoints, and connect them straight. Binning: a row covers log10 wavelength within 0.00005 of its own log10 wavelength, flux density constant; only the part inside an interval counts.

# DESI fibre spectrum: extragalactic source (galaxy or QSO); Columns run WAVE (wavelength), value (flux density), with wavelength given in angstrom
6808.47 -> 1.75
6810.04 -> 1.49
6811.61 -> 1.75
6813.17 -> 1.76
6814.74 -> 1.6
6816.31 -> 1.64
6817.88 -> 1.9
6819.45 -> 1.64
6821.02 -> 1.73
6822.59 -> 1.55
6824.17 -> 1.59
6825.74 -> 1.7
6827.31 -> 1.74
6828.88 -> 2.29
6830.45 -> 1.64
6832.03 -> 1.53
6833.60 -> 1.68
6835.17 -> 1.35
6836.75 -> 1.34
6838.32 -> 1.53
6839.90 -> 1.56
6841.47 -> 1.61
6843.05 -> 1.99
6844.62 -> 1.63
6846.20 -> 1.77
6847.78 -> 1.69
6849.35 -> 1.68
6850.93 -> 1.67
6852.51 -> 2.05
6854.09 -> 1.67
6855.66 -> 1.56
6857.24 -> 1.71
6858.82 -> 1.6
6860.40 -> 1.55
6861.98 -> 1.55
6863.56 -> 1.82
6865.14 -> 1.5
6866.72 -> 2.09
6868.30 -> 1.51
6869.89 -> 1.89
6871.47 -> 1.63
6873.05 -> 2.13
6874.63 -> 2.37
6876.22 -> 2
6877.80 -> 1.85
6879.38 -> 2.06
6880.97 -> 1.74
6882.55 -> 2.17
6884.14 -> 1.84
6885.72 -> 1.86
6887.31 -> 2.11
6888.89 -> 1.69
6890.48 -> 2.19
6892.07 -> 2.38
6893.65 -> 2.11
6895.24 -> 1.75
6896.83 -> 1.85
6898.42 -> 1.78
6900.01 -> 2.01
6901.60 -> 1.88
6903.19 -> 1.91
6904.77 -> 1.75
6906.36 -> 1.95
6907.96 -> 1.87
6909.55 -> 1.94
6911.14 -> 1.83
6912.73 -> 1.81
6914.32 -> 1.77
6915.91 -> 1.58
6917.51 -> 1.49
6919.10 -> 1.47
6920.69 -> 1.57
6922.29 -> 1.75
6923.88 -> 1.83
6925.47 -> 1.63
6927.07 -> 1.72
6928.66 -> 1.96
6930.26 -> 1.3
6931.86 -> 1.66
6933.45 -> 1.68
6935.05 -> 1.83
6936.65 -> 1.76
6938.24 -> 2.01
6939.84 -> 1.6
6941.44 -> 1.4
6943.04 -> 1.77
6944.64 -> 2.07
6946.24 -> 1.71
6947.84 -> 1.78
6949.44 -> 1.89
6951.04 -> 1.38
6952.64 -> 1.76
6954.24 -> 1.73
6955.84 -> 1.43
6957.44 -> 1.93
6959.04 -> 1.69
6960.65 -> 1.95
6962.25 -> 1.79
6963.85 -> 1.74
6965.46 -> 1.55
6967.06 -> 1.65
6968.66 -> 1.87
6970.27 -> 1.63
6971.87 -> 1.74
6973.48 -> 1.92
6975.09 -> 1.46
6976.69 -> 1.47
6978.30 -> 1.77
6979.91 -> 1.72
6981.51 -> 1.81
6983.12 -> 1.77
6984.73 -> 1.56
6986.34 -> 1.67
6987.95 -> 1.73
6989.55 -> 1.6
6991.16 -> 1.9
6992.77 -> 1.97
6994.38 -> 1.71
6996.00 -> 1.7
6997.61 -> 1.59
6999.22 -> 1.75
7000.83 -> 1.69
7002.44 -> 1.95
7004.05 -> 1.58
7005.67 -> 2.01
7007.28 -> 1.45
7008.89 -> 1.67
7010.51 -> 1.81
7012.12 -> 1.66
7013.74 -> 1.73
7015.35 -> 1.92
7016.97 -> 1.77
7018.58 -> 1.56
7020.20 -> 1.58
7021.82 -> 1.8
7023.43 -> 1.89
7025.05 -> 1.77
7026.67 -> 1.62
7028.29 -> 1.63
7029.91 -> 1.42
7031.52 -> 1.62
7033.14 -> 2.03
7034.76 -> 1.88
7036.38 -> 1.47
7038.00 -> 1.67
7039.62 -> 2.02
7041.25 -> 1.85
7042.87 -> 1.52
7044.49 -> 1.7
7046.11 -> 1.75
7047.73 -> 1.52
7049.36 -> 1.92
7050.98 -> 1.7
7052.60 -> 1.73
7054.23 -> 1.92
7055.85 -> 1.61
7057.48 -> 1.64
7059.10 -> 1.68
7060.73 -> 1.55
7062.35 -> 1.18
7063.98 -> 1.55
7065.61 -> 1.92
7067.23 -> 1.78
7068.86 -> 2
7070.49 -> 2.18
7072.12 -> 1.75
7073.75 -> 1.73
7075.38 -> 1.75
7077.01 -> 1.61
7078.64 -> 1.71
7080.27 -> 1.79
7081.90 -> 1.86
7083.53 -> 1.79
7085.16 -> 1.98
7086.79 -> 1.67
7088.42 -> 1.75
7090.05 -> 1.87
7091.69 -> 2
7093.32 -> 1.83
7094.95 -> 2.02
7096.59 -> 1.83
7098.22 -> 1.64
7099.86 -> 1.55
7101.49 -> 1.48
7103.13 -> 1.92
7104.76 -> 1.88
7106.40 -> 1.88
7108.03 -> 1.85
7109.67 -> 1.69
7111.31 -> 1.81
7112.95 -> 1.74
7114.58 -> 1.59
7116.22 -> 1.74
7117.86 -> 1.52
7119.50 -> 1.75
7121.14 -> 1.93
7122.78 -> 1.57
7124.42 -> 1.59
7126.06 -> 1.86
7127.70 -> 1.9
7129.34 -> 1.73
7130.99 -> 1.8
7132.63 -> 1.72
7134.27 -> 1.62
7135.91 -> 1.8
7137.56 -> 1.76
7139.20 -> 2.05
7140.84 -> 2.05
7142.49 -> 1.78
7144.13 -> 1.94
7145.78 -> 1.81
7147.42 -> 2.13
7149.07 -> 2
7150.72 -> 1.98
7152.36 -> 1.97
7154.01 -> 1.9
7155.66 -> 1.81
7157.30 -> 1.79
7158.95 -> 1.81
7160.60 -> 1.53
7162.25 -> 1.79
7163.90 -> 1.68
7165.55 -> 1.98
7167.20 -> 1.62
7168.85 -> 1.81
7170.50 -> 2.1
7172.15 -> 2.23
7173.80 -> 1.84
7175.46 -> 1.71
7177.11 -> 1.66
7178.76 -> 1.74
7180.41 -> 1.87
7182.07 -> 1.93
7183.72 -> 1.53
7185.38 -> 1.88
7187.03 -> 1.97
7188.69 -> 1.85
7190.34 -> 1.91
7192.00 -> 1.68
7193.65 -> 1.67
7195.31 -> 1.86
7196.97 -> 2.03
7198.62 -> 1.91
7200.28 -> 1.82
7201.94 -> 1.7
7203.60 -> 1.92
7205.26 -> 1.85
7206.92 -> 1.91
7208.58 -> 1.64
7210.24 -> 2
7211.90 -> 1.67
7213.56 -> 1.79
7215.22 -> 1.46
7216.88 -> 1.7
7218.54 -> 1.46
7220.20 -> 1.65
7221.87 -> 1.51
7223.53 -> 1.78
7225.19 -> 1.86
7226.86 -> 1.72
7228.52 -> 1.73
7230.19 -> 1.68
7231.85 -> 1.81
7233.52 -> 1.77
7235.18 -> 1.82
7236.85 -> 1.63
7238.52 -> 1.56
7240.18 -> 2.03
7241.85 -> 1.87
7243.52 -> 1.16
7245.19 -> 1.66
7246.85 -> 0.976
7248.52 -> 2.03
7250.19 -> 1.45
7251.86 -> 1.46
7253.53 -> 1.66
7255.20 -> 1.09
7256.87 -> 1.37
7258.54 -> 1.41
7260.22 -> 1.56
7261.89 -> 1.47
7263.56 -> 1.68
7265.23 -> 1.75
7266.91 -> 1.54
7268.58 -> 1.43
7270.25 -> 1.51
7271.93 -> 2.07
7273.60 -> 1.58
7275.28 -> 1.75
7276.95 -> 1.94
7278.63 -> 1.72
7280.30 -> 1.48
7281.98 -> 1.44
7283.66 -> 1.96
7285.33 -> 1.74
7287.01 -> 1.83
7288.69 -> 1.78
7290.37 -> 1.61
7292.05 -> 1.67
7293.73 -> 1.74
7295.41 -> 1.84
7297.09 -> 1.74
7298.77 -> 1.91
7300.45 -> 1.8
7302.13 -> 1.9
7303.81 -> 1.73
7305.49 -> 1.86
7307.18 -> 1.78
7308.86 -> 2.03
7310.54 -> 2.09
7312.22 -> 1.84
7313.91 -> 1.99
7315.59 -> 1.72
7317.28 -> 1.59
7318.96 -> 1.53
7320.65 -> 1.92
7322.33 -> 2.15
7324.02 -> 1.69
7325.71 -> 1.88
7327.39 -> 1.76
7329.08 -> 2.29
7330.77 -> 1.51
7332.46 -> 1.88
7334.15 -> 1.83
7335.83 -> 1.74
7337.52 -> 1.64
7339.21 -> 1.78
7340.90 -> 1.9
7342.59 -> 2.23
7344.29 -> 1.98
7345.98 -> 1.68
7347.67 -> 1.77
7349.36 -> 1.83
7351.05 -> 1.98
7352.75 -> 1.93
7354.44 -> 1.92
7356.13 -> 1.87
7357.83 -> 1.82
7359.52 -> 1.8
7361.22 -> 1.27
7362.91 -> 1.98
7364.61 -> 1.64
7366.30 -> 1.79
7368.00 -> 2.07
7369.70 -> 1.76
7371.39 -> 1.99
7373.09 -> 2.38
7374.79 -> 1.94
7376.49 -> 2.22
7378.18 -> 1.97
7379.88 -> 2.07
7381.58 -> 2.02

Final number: 0.061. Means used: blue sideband 1.8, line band 1.71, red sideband 1.83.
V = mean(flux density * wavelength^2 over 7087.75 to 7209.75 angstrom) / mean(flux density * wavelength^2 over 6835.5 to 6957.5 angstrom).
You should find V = 1.10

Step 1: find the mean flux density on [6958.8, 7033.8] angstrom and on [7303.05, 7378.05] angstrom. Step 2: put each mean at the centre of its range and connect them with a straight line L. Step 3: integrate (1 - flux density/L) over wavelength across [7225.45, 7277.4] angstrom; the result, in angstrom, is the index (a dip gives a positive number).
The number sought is 5.9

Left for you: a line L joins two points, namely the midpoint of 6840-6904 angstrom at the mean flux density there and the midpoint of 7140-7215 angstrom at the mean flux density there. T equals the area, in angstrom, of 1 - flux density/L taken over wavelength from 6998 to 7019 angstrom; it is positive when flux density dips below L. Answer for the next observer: 1.23 angstrom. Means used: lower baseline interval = 1.84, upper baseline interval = 1.84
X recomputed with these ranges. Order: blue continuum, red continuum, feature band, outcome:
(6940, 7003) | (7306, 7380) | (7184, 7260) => 0.08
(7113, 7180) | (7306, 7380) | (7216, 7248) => 0.11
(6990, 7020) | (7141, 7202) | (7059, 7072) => 0.03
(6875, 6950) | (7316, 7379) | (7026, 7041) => 0.07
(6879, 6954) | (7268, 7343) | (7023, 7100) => 0.03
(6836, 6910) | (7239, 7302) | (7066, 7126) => -0.04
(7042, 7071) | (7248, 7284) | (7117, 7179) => -0.10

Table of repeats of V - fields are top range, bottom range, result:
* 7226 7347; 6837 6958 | 1.08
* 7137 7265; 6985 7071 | 1.07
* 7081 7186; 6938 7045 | 1.09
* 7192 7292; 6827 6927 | 1.04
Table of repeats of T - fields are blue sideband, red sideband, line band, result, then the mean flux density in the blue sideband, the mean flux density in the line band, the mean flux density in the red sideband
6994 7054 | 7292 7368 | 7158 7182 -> -0.56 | 1.72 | 1.82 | 1.83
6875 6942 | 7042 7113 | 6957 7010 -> 1.97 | 1.82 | 1.73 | 1.76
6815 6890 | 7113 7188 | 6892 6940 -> -0.38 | 1.75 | 1.78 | 1.82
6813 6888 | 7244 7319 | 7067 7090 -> -1.33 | 1.75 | 1.81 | 1.68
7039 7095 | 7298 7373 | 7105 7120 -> 0.35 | 1.76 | 1.74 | 1.85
